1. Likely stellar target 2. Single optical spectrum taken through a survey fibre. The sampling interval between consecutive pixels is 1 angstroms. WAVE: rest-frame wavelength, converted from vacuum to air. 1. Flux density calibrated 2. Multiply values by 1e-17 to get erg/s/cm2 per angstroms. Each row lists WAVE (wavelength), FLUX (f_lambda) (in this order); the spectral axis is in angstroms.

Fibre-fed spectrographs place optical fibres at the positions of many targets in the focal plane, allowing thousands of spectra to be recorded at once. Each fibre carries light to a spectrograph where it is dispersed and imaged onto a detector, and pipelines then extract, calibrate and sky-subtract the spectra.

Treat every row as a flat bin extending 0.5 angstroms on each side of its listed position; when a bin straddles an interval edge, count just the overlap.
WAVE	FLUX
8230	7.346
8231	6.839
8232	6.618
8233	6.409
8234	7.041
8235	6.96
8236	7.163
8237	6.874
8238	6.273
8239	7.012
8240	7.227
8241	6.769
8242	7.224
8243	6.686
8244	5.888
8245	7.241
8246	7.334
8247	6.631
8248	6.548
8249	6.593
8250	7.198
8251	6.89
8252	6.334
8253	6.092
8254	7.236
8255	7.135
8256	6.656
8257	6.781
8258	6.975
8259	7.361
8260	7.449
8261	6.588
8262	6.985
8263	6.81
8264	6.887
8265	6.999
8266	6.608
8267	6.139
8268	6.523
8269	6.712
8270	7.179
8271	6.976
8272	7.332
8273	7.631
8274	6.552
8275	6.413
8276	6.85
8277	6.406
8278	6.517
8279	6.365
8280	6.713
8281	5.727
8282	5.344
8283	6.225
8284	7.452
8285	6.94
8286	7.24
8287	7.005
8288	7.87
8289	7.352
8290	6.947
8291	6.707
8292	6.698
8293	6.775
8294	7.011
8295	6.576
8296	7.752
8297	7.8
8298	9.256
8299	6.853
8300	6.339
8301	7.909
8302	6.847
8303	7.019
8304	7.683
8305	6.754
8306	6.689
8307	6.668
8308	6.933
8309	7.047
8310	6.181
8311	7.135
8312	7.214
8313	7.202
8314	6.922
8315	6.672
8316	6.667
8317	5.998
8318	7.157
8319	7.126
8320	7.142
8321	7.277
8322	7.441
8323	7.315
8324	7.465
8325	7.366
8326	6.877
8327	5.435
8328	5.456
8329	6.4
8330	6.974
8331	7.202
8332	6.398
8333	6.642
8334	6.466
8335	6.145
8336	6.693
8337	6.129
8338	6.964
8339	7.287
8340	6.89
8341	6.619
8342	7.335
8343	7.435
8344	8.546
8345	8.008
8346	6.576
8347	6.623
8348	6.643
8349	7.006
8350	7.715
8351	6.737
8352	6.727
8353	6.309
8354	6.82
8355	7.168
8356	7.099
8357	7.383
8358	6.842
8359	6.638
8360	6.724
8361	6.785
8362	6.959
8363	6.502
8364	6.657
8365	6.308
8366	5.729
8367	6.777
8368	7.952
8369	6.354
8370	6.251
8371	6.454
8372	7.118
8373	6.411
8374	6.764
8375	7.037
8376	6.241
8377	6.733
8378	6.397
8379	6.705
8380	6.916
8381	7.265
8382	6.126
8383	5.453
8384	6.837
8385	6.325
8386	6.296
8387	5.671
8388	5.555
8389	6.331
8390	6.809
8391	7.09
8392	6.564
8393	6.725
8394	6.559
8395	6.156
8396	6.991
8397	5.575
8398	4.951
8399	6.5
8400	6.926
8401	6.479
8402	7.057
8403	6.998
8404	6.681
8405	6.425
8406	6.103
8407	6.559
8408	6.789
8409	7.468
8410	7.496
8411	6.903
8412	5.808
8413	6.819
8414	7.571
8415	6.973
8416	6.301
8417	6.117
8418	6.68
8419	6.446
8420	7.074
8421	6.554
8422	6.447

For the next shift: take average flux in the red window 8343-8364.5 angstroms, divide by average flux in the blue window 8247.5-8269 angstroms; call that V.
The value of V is 1.0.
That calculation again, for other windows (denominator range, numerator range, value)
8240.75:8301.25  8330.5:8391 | 0.98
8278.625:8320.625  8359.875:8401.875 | 0.94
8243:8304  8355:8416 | 0.96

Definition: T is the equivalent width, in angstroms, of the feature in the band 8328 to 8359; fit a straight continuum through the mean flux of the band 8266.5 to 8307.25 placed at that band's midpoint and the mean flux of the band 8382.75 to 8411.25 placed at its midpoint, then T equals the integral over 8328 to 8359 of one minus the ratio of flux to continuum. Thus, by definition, -0.9 angstroms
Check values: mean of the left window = 6.92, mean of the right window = 6.5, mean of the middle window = 6.9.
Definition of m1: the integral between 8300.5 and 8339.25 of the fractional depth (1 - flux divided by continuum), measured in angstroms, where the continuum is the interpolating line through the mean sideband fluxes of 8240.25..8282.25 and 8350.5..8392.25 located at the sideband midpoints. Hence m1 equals -0.9 angstroms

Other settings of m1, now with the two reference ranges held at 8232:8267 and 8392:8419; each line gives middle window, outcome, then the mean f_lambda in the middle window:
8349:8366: -0.4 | 6.81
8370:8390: 0.5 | 6.46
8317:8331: -0.3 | 6.86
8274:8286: 0.5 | 6.49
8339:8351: -0.9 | 7.2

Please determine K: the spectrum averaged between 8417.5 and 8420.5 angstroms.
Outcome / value 6.73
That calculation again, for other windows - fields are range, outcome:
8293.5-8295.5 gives 6.79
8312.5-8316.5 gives 6.87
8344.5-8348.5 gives 6.96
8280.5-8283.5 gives 5.77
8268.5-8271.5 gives 6.96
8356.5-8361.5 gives 6.87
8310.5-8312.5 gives 7.17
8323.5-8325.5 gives 7.42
